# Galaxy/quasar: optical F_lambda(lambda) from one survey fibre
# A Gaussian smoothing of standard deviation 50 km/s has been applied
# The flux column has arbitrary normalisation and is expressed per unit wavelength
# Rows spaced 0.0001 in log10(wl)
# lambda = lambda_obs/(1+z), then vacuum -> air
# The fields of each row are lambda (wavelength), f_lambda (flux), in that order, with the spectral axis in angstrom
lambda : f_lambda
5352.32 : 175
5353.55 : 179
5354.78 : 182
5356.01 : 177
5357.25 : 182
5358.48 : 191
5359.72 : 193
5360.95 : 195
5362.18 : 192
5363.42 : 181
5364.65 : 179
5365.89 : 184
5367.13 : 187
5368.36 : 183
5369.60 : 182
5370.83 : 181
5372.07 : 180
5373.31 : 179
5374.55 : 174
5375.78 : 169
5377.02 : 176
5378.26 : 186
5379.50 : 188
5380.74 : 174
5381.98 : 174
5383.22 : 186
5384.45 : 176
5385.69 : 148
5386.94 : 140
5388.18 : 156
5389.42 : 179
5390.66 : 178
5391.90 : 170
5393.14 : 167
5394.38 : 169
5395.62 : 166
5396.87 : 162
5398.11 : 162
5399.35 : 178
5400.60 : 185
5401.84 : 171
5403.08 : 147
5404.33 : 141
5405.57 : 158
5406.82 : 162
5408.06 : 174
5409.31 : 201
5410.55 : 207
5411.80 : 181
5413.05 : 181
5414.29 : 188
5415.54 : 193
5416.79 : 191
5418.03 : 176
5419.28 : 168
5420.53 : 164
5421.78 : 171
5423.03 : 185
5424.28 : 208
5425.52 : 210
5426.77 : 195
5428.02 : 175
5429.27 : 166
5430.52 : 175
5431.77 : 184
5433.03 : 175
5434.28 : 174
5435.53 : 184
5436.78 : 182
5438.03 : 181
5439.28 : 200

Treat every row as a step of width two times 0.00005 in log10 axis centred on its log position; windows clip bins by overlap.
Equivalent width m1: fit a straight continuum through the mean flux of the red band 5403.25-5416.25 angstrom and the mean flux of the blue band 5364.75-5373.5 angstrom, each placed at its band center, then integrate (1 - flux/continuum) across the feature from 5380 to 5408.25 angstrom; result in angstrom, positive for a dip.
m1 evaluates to 2.1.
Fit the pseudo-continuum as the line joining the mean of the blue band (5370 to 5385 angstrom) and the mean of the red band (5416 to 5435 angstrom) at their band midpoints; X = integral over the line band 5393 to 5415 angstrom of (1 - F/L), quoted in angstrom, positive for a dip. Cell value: 0.9 angstrom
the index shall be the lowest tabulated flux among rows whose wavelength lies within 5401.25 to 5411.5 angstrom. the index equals 141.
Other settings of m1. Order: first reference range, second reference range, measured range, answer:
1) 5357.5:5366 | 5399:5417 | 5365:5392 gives 1.3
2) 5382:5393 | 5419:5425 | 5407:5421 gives -0.5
